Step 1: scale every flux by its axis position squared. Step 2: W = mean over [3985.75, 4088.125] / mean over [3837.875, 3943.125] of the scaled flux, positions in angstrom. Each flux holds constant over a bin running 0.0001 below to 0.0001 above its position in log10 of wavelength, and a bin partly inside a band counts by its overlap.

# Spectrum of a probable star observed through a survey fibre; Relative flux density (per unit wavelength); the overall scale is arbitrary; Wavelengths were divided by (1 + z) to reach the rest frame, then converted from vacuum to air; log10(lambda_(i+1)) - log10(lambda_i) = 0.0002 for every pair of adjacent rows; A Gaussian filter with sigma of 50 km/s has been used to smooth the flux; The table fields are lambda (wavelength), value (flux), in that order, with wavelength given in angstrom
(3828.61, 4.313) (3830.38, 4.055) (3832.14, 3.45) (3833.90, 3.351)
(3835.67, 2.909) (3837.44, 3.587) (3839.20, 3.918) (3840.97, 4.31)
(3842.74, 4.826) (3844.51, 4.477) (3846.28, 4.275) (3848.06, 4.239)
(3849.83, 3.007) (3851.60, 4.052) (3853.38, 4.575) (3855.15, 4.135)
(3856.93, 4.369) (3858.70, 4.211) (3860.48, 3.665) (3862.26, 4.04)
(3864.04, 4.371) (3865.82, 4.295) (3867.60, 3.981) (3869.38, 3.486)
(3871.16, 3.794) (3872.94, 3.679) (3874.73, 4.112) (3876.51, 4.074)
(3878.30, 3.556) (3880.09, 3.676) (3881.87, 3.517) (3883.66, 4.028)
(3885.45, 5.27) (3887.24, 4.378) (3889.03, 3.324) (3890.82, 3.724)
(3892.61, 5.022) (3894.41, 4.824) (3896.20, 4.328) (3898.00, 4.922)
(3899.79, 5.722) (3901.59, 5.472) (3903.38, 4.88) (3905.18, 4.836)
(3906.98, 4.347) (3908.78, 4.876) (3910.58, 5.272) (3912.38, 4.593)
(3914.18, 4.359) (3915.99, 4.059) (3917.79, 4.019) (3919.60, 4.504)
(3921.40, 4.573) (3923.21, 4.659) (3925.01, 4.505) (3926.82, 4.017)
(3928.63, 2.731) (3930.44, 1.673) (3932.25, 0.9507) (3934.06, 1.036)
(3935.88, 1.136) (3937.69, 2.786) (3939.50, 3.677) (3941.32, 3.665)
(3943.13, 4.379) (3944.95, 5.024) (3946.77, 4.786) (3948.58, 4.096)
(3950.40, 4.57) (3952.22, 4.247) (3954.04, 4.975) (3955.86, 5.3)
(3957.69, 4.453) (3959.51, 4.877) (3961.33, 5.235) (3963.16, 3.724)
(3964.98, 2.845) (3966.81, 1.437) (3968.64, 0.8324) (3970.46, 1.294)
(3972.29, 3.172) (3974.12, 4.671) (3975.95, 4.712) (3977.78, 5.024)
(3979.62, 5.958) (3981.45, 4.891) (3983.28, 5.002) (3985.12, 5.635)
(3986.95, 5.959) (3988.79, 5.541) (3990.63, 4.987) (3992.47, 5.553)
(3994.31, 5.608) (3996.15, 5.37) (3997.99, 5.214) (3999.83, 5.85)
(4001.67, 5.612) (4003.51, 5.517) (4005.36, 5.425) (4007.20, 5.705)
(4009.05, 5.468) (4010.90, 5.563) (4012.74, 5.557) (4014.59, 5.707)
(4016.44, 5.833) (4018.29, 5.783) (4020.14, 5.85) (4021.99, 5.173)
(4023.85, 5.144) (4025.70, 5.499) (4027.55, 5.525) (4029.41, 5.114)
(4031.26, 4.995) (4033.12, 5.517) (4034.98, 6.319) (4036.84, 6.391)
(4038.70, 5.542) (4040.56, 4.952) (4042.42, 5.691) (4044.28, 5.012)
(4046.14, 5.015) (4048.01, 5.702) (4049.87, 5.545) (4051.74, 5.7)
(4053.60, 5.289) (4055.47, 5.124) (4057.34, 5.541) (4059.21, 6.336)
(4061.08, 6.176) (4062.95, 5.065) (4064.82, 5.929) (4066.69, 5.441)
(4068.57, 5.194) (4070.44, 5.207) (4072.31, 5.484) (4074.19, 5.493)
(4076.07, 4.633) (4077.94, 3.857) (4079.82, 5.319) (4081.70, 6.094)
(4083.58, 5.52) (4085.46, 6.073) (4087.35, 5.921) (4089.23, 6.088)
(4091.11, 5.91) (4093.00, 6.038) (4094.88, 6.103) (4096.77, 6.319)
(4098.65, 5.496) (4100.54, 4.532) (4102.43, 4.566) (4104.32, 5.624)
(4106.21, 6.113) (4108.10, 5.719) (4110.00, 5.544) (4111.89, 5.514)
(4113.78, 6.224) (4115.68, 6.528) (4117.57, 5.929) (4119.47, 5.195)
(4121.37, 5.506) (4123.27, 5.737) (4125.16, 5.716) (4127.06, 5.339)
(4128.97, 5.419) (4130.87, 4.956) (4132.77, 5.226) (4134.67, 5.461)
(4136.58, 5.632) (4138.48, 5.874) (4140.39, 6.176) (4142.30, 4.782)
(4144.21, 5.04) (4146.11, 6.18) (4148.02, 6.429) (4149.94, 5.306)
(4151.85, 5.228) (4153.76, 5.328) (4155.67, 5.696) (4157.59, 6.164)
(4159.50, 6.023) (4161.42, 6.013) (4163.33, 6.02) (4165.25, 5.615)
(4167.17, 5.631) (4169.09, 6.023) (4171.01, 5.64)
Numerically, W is 1.48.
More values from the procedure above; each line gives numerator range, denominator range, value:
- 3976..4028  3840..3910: 1.37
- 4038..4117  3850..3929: 1.42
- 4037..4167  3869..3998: 1.45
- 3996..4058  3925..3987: 1.51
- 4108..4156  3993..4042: 1.07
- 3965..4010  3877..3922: 1.11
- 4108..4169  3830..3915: 1.53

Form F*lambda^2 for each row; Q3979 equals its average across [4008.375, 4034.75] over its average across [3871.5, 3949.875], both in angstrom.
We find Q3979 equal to 1.45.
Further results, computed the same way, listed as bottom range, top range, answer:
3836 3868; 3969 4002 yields 1.28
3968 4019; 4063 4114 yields 1.14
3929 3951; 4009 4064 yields 1.86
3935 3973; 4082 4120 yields 1.70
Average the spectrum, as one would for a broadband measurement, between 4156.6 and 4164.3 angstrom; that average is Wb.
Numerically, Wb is 6.05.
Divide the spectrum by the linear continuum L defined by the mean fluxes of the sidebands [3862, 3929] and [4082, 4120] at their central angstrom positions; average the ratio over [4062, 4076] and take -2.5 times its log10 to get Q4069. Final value 0.04 mag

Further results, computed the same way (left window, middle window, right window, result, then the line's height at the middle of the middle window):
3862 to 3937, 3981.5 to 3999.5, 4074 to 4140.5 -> -0.15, 4.7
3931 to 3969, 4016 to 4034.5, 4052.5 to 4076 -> -0.13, 4.83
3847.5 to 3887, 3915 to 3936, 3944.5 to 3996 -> 0.30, 4.26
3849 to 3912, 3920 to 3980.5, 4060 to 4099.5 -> 0.28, 4.74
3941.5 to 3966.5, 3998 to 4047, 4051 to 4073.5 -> -0.08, 5.12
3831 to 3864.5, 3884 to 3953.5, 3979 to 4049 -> 0.13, 4.63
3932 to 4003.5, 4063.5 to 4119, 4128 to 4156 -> -0.09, 5.15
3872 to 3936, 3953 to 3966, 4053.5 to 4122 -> 0.01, 4.52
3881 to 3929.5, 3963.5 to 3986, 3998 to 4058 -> 0.32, 5.06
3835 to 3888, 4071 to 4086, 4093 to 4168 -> 0.01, 5.33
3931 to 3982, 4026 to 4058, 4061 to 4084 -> -0.12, 4.88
